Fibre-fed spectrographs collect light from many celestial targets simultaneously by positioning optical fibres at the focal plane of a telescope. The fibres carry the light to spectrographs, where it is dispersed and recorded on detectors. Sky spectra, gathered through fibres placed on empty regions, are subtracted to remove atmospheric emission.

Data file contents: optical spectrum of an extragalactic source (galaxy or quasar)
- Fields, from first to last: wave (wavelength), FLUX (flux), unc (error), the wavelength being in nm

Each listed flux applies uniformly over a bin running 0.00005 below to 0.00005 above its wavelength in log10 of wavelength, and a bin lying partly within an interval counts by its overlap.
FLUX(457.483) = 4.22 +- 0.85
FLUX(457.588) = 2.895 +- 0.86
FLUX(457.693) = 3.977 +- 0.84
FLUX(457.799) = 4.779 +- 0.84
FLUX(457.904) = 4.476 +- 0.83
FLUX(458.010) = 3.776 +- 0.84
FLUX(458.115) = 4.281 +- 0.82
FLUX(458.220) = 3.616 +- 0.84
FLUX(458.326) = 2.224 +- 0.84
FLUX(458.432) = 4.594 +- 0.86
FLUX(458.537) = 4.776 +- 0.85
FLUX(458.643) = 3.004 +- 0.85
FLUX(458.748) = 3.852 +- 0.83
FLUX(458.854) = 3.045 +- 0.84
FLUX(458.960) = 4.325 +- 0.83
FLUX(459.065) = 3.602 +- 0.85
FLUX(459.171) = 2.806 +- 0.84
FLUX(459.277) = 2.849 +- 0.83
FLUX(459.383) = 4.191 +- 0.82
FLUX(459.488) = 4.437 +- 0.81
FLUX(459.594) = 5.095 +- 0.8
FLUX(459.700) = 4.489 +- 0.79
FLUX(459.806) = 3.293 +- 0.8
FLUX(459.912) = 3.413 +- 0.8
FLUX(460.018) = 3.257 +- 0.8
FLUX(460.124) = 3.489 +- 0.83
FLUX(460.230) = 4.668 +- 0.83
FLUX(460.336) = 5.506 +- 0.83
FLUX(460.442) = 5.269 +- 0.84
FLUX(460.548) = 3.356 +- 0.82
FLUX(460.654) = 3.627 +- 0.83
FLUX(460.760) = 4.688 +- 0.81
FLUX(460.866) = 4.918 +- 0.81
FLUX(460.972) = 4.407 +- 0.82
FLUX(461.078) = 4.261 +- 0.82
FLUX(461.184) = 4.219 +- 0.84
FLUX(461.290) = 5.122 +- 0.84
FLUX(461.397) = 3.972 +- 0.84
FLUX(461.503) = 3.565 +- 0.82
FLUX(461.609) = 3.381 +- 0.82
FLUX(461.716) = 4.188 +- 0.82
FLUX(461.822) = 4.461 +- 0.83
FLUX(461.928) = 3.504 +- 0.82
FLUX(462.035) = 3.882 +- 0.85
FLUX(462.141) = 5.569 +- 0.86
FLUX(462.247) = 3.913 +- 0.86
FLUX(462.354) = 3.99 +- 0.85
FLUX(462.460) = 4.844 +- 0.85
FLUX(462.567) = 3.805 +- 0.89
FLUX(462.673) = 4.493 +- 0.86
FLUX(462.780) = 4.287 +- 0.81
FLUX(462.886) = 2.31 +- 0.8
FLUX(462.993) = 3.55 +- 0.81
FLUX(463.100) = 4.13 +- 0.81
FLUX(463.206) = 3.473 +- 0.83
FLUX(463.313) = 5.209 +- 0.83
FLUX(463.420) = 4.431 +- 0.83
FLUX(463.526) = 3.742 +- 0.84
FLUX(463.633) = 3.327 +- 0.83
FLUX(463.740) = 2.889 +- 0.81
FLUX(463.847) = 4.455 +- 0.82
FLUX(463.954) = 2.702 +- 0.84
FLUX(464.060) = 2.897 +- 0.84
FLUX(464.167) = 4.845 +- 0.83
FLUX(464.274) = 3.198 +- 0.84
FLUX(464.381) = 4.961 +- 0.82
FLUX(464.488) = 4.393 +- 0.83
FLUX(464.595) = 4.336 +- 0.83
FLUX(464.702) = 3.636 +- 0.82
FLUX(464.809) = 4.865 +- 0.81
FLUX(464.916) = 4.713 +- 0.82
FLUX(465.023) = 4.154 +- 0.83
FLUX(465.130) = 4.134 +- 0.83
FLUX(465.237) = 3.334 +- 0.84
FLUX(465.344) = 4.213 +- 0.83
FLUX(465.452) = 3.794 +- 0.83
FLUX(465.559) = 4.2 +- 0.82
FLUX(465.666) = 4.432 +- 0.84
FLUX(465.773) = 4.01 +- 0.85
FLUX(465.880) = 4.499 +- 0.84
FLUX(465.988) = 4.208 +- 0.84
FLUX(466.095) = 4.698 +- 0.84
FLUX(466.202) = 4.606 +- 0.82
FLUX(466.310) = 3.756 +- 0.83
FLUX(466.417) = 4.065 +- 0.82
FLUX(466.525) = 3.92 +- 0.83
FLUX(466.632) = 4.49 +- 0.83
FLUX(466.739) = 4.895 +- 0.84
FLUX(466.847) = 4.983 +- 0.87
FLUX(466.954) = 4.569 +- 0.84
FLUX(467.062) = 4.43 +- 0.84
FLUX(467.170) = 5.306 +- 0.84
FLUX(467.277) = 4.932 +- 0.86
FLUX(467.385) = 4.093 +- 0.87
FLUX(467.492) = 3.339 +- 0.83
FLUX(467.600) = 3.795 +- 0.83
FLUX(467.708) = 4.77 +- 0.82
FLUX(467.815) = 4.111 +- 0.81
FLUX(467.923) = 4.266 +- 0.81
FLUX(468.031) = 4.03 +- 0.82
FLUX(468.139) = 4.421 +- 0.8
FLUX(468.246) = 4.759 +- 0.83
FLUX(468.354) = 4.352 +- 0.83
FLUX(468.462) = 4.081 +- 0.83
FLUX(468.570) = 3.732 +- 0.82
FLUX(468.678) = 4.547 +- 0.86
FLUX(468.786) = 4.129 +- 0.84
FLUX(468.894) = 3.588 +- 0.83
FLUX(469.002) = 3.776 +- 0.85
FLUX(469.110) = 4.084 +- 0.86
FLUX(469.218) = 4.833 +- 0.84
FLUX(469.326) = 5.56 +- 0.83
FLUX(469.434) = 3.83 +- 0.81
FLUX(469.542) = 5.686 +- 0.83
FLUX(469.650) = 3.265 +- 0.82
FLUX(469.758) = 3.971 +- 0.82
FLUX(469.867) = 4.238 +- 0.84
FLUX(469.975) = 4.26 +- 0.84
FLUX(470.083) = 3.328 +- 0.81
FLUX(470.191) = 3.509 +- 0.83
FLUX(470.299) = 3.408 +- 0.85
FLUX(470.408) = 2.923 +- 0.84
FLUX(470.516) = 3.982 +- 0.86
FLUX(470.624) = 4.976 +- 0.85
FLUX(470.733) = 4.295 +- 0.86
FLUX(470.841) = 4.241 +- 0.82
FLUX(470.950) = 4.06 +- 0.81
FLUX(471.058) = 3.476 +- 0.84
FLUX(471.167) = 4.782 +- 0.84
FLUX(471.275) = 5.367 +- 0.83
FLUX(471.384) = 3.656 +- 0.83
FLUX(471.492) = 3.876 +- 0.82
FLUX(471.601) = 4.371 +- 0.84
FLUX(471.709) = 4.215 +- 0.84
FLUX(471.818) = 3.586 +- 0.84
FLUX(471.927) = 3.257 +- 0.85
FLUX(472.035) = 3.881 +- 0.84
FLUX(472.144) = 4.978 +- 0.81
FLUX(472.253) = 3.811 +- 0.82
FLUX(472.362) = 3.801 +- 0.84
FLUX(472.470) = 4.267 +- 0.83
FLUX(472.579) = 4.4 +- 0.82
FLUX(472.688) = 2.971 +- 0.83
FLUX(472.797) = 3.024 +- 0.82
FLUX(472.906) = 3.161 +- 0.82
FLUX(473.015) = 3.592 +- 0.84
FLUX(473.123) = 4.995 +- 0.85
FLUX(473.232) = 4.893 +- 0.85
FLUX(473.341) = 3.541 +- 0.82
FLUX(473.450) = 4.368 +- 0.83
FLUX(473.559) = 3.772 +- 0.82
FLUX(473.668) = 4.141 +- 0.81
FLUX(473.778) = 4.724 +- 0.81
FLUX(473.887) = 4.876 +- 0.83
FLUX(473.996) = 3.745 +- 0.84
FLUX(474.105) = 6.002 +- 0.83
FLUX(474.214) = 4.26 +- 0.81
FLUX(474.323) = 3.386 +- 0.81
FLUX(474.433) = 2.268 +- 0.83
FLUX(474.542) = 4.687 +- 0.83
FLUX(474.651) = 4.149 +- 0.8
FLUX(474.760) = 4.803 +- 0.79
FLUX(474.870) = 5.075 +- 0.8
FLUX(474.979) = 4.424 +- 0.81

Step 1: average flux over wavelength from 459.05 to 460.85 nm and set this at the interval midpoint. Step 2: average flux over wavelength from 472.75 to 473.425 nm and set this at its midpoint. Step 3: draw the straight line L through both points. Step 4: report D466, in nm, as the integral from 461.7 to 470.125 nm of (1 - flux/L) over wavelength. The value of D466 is -0.43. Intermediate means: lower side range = 4.03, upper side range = 3.9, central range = 4.17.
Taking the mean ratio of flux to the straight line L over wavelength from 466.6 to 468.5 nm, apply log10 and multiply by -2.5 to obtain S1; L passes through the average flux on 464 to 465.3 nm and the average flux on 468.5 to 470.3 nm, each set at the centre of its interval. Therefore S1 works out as -0.08 mag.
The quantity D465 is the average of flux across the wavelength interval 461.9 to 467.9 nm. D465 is 4.15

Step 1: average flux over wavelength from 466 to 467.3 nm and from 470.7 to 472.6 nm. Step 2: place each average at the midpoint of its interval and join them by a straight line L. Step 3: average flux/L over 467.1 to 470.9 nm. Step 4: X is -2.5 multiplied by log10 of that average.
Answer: 0.04 mag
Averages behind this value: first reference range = 4.54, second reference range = 4.12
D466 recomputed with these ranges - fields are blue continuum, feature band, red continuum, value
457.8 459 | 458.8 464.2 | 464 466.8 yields 0.006 nm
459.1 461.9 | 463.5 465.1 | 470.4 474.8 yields 0.060 nm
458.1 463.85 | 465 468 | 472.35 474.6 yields -0.199 nm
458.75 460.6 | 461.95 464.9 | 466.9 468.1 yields 0.086 nm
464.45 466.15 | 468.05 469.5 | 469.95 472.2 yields -0.067 nm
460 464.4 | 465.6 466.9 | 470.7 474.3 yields -0.092 nm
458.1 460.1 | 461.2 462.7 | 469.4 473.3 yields -0.155 nm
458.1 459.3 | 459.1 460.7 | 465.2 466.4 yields -0.131 nm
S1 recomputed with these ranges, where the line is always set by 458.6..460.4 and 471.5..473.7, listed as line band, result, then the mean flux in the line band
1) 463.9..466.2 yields -0.06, 4.12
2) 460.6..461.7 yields -0.09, 4.21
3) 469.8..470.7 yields 0.03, 3.84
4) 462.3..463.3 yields -0.01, 3.93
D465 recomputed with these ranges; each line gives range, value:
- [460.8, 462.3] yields 4.25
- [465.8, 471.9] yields 4.22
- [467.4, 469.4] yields 4.23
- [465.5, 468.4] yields 4.37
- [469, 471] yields 4.13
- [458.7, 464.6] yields 4.01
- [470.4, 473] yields 3.99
